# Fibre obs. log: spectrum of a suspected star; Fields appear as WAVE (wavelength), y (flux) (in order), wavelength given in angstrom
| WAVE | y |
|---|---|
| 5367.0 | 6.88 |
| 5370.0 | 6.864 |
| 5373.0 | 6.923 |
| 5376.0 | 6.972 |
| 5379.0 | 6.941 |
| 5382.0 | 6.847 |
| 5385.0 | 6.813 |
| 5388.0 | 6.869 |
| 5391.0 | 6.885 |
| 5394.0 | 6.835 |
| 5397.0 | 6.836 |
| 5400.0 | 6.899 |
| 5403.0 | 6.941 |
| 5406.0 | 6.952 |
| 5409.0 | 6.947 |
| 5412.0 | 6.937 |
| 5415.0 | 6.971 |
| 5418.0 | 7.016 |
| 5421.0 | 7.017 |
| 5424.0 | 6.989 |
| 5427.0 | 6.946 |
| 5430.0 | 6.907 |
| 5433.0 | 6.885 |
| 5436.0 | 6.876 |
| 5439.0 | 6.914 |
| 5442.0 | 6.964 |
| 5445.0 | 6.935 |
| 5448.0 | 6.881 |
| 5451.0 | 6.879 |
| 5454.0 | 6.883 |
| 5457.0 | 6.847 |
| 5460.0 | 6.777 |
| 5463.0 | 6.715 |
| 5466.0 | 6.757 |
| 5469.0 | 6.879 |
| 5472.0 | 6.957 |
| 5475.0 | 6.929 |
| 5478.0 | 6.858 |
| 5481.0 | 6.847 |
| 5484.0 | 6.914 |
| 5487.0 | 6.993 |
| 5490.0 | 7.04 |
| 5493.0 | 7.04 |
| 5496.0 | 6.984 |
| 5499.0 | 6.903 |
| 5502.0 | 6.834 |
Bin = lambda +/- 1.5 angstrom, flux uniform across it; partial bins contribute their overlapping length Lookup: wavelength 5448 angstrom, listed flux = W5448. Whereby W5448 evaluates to 6.881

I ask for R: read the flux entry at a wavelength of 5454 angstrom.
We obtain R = 6.883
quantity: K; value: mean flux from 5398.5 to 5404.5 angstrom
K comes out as 6.92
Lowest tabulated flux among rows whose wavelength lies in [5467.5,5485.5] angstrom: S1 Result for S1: 6.847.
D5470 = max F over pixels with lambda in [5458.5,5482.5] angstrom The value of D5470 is 6.957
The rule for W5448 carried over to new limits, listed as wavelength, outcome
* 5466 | 6.757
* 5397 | 6.836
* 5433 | 6.885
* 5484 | 6.914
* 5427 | 6.946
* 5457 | 6.847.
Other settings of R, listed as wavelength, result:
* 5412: 6.937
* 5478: 6.858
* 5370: 6.864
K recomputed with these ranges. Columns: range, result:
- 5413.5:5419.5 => 6.99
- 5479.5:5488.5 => 6.92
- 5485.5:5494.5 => 7.02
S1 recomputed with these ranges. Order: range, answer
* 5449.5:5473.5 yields 6.715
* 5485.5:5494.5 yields 6.993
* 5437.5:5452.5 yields 6.879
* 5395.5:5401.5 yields 6.836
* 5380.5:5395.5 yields 6.813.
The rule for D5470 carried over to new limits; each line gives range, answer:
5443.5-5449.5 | 6.935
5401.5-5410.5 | 6.952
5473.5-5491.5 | 7.04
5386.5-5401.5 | 6.899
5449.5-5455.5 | 6.883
